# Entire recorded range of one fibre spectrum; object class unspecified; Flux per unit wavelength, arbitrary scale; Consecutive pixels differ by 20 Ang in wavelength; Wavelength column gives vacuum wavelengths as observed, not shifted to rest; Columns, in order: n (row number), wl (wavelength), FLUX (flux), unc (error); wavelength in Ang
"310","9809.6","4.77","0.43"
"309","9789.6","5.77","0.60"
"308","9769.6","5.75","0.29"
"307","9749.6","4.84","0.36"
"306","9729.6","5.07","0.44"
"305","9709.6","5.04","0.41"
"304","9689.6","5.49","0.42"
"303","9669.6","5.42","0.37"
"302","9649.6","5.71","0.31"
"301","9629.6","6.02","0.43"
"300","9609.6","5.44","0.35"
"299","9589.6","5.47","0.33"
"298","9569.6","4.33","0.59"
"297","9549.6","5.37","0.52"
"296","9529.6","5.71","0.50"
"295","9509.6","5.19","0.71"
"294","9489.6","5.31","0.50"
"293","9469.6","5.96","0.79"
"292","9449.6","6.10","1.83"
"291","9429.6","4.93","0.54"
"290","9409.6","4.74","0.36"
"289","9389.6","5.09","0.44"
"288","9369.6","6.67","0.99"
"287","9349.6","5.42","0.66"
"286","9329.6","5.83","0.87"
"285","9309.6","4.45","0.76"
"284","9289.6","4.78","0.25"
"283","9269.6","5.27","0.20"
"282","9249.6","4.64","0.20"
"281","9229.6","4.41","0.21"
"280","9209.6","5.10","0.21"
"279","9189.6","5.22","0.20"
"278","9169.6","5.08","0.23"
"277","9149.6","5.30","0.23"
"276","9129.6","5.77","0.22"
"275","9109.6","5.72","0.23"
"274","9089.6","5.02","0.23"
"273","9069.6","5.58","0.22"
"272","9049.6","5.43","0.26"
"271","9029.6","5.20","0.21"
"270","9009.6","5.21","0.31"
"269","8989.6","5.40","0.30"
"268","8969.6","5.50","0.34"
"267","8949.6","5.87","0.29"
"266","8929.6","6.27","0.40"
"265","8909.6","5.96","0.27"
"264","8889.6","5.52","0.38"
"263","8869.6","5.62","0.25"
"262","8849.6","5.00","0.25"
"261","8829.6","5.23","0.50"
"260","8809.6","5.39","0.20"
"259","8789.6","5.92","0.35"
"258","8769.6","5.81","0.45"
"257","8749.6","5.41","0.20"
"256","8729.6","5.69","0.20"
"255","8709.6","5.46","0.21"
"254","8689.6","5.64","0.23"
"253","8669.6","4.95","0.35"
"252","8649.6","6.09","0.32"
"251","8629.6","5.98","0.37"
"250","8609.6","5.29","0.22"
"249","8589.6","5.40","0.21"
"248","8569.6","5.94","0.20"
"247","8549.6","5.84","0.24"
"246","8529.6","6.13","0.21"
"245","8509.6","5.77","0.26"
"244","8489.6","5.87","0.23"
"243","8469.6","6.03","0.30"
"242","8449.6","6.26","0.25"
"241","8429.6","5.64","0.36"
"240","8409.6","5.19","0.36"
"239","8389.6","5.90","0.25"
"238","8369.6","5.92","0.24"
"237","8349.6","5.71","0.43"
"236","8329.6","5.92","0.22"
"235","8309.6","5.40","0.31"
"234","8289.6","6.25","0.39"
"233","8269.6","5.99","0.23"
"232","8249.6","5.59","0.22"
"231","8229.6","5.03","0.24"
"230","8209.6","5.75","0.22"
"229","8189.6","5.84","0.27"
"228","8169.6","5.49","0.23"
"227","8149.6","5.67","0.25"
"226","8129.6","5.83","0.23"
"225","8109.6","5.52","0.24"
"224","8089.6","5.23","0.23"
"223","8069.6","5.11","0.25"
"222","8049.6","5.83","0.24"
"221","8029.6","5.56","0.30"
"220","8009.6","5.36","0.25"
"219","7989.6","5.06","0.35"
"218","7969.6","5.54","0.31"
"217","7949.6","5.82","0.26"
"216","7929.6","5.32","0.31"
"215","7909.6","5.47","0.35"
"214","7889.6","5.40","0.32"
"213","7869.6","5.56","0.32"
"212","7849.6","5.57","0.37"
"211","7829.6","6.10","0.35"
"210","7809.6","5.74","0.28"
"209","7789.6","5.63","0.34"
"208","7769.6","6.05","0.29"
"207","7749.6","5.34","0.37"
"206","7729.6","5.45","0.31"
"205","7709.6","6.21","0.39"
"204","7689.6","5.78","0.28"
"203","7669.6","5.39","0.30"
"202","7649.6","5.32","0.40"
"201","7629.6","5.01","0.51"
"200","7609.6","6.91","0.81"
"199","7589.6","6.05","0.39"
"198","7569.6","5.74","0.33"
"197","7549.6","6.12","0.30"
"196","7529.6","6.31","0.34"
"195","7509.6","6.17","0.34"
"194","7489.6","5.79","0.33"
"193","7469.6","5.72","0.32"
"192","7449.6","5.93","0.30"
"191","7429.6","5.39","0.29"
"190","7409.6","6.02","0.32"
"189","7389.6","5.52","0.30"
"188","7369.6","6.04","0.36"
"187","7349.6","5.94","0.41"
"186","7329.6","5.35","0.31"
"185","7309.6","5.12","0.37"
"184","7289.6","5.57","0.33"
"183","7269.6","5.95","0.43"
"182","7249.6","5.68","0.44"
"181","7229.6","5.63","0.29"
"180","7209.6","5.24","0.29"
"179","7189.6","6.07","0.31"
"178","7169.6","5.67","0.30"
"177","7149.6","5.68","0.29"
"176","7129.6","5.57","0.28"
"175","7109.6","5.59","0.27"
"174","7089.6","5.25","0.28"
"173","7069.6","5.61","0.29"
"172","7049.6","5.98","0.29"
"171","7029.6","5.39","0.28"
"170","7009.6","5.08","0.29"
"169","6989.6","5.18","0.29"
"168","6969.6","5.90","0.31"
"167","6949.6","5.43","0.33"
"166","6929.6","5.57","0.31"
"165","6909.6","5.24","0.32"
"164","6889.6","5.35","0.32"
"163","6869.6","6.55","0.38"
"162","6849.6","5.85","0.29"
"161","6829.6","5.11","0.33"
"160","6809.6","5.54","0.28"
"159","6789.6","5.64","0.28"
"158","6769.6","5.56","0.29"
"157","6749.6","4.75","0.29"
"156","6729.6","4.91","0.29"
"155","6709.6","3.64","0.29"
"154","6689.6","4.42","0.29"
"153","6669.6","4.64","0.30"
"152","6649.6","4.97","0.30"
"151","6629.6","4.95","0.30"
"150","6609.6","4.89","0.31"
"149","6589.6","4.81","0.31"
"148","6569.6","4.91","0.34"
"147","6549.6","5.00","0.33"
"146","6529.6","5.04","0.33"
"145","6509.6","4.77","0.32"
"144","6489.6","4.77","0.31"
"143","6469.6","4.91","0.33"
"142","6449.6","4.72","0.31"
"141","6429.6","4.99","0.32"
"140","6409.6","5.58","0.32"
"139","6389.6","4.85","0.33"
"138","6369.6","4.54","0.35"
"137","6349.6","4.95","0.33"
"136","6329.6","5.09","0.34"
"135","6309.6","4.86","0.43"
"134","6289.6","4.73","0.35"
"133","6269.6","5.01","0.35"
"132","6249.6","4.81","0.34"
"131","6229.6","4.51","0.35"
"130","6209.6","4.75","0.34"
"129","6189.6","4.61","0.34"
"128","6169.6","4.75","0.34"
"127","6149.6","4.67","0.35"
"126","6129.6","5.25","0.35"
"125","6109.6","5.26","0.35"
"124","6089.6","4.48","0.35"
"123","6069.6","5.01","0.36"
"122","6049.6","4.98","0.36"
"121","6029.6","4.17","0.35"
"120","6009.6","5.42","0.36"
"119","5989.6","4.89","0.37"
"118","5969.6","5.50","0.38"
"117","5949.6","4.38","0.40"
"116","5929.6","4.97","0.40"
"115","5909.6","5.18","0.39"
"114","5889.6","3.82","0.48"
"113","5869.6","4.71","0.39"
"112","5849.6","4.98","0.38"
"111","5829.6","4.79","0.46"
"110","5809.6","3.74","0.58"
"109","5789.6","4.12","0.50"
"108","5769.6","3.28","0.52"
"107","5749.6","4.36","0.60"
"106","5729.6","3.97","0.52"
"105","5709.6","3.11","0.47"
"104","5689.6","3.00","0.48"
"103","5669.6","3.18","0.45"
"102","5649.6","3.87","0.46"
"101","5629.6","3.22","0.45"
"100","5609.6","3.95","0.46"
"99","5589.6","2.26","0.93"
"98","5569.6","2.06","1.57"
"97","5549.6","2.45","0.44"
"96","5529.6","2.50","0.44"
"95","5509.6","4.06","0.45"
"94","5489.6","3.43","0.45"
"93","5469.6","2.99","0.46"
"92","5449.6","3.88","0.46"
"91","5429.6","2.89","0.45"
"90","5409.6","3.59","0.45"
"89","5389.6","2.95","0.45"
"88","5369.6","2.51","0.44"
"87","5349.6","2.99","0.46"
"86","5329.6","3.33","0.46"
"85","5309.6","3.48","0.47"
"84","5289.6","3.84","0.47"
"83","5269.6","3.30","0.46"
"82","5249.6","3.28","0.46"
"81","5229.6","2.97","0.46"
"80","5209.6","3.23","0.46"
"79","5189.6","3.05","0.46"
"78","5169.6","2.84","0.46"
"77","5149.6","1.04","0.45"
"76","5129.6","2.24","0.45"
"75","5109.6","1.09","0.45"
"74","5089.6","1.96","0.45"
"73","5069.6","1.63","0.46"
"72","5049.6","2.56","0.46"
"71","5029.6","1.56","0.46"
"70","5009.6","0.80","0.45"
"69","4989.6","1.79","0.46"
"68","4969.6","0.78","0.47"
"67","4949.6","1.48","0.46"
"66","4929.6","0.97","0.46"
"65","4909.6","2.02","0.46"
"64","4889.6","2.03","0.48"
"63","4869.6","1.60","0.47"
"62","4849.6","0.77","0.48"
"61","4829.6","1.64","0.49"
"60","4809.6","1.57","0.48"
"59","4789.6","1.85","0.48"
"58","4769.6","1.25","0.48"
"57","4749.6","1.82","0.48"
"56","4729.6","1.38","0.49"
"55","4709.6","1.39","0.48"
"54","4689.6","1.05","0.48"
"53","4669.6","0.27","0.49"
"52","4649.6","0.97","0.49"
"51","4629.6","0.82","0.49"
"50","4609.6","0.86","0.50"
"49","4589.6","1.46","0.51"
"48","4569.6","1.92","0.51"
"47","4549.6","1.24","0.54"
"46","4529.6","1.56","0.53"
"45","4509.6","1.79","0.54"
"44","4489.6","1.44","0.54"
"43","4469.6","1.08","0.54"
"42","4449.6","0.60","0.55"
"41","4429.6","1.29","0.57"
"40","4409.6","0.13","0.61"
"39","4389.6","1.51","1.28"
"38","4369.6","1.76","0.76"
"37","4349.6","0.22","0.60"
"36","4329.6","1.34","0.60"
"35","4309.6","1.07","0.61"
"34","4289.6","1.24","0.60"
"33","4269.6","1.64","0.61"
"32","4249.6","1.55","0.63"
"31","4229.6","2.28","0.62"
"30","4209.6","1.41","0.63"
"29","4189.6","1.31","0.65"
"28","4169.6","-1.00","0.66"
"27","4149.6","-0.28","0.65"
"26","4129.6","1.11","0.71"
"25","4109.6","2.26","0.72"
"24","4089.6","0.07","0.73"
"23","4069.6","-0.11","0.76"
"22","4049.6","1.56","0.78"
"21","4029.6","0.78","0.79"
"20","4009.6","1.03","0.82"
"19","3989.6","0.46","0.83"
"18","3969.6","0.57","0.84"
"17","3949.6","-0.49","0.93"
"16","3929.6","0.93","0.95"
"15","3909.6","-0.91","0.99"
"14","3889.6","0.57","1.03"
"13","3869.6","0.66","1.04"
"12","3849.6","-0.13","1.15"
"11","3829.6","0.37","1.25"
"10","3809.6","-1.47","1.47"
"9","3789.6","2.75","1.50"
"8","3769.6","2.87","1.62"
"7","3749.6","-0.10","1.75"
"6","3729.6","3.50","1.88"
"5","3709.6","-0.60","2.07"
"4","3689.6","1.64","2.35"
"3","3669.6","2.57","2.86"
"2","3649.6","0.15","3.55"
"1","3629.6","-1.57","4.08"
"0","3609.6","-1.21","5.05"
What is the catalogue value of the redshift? 0.29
